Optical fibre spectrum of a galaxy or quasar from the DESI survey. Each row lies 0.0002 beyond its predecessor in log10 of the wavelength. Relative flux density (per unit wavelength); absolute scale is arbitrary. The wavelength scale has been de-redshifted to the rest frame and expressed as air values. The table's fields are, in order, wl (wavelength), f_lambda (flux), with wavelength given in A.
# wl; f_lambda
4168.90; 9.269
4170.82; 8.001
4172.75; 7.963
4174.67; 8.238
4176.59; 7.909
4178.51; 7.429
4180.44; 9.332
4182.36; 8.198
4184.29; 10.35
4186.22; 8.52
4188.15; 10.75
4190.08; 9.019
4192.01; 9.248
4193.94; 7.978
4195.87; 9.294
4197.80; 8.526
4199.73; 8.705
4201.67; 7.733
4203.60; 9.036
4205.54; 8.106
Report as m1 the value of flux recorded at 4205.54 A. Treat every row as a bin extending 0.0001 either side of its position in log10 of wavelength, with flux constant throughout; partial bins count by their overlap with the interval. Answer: 8.106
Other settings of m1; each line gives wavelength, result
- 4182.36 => 8.198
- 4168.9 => 9.269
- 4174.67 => 8.238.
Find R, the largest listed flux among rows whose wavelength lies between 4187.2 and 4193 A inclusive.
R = 10.75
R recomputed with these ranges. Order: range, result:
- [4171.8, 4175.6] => 8.238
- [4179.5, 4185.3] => 10.35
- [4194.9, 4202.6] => 9.294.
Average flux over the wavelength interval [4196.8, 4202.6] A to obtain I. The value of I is 8.33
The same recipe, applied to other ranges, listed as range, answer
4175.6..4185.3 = 8.64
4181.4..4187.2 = 9.02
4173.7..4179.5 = 7.87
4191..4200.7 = 8.76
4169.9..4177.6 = 8.02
